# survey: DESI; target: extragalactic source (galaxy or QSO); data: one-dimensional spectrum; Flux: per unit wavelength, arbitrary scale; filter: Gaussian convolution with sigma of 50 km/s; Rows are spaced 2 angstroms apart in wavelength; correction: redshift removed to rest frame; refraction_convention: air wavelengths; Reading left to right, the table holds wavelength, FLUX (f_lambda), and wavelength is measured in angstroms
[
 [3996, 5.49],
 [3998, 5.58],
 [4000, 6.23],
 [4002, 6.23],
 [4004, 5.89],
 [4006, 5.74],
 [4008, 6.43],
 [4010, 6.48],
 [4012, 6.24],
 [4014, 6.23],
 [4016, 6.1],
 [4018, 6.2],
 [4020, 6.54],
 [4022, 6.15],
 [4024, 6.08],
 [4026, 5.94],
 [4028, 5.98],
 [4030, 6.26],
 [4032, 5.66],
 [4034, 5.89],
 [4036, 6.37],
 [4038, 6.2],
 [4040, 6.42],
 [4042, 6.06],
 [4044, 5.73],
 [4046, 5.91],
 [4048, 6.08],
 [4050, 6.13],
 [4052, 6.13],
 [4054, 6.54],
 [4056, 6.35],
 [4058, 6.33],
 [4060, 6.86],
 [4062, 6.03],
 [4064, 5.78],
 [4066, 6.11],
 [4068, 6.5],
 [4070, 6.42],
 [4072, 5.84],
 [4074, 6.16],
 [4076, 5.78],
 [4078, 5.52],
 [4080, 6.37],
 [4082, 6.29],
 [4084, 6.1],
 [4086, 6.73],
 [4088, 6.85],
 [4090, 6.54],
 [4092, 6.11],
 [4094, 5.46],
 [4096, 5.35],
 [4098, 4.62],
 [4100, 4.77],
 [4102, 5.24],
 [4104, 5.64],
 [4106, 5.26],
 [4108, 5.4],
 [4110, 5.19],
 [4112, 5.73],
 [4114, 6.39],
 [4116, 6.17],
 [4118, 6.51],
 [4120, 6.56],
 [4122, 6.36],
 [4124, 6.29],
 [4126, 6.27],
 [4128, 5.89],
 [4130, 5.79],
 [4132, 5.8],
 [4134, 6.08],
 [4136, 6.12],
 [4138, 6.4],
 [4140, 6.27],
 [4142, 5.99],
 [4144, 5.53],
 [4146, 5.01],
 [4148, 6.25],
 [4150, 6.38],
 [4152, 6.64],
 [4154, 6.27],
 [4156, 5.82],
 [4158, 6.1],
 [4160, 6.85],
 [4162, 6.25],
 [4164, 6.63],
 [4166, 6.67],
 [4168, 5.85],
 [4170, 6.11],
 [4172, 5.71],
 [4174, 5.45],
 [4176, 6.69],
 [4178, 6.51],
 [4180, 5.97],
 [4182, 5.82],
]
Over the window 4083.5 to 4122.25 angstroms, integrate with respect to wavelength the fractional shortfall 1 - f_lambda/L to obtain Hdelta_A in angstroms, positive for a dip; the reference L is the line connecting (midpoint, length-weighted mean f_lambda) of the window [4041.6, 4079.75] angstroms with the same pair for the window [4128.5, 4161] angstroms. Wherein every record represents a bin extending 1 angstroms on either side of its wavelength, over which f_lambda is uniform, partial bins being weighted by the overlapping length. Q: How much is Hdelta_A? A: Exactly 1.69 angstroms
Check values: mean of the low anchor 6.12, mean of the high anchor 6.08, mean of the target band 5.84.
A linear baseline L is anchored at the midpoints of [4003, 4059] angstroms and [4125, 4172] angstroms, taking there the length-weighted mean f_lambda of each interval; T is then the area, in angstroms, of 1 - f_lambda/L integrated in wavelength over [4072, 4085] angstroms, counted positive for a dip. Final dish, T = 0.2 angstroms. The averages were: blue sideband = 6.15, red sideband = 6.12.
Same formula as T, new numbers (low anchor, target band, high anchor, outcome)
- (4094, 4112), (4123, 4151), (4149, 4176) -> -1.0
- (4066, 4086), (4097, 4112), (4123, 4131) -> 2.2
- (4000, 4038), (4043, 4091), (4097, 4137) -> -1.9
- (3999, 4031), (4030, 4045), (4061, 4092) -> 0.3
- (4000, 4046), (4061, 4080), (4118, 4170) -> 0.3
